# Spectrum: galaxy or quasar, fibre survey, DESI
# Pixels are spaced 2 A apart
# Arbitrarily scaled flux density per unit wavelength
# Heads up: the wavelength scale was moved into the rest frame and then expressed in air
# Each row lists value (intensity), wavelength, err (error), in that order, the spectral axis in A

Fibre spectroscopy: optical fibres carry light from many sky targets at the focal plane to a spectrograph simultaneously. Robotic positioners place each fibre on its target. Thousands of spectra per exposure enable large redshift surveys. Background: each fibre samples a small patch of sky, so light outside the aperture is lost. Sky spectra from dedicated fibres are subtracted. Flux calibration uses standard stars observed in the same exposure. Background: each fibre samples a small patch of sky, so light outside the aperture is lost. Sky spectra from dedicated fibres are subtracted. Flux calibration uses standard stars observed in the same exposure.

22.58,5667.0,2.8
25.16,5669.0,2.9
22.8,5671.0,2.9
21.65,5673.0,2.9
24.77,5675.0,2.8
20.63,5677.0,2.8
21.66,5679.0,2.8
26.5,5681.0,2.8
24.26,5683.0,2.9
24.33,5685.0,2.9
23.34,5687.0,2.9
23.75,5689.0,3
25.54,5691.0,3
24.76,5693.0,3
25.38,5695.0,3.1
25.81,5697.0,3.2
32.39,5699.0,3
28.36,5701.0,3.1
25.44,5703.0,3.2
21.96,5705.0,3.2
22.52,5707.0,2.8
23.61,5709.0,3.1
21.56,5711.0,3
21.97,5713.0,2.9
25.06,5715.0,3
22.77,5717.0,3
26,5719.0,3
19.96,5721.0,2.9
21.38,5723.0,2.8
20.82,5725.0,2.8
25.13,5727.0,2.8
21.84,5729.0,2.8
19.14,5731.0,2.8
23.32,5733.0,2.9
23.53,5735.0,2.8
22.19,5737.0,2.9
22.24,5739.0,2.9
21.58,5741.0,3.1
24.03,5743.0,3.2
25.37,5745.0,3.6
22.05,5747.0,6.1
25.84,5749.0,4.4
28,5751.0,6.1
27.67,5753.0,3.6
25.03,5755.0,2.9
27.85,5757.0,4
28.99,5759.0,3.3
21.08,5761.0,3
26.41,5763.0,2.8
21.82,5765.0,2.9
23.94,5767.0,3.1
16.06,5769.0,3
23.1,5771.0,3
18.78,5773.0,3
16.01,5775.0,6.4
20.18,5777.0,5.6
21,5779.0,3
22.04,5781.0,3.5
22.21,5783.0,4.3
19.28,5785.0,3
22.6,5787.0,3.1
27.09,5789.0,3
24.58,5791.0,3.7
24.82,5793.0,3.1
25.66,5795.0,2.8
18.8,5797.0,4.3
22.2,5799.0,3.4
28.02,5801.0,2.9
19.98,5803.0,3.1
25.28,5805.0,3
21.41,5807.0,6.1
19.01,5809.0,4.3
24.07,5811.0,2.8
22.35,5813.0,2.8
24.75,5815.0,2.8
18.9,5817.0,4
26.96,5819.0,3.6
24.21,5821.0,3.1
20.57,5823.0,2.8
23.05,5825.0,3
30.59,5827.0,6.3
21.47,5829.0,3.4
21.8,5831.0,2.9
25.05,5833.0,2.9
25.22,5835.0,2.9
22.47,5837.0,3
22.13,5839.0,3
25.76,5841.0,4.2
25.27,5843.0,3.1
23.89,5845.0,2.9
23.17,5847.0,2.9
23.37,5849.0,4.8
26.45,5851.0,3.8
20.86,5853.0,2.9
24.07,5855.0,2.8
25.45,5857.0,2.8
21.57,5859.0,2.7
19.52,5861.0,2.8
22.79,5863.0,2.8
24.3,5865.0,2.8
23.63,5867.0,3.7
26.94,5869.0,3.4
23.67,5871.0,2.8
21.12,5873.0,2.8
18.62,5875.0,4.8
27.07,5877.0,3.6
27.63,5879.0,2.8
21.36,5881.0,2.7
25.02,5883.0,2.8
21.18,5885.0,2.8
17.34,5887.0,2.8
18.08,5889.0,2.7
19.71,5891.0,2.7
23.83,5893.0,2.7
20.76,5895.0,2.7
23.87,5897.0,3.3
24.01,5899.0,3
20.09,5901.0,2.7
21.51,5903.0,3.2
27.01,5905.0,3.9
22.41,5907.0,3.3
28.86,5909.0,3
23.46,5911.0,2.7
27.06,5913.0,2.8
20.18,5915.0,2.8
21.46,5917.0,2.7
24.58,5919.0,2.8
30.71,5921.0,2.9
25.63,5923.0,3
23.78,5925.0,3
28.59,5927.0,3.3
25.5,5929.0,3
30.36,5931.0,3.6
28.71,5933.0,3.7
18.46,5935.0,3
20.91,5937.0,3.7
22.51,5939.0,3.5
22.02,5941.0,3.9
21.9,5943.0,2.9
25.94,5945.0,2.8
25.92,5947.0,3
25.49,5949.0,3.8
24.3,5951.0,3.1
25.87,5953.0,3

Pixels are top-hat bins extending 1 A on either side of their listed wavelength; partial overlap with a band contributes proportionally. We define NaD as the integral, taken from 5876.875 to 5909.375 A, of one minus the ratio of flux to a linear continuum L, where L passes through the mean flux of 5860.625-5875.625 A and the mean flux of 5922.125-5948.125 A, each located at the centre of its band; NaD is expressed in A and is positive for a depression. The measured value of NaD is 1.1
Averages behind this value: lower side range 22.8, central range 22.7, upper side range 24.6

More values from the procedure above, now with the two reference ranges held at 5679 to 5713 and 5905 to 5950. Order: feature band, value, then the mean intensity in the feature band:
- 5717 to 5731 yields 1.4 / 22.3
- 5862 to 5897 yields 3.1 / 22.6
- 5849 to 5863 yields 1.0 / 23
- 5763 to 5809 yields 5.0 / 22.1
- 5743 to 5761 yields -0.8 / 25.9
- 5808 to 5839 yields 1.8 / 23.3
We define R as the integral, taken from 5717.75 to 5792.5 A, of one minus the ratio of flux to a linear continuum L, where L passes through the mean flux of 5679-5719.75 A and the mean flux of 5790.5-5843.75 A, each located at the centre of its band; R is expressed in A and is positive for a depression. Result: 3.6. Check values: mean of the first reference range 24.7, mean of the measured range 22.9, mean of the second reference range 23.5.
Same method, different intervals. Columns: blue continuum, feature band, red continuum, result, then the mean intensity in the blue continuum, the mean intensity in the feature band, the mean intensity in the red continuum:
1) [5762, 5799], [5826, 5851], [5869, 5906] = -2.3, 21.9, 24.3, 22.5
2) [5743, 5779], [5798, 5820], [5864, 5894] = 0.1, 23.4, 23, 22.6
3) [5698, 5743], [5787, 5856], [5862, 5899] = -2.2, 23.3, 23.6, 22.6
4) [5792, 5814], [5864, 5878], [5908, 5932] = 0.6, 22.9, 23.6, 25.8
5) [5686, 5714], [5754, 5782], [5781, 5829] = 1.7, 24.7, 22.3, 23.3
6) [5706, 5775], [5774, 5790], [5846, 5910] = 1.2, 23.1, 21.3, 23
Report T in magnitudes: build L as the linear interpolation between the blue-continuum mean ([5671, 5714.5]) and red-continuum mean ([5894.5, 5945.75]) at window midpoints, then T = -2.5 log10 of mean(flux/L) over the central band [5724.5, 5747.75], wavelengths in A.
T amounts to 0.08 mag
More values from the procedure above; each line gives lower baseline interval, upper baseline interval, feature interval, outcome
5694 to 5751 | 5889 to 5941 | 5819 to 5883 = 0.01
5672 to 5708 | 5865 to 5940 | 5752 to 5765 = -0.07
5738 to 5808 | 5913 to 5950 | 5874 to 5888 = 0.07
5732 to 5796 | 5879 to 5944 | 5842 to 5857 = -0.03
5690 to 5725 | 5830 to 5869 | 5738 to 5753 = -0.01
